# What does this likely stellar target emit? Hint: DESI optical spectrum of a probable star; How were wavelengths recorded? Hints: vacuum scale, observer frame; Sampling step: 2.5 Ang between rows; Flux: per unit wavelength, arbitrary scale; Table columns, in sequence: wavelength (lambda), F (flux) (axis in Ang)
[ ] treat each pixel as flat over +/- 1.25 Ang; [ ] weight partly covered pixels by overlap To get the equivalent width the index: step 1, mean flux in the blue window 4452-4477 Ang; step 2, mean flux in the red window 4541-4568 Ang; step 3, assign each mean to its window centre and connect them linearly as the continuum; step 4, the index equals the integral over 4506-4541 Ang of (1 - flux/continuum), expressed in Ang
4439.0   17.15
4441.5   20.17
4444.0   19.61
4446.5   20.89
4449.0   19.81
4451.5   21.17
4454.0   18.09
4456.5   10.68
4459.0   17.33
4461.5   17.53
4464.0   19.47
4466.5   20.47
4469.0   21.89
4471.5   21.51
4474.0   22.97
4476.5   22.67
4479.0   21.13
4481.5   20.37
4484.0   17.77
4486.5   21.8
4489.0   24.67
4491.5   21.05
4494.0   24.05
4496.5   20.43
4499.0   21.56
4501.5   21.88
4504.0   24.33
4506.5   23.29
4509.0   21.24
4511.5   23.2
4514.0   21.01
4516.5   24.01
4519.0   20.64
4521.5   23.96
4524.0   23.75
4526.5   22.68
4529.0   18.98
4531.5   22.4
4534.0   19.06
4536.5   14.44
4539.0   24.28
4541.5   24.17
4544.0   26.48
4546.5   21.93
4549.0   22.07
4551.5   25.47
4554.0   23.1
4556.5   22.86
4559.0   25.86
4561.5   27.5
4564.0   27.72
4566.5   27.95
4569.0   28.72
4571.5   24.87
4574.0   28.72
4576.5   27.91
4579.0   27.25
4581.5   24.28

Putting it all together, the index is 2.1 Ang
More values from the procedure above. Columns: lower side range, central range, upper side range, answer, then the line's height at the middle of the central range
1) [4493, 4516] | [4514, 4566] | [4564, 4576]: 4.4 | 25.2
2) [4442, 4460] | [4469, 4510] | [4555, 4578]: -1.5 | 21.2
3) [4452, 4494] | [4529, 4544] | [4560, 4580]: 2.3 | 25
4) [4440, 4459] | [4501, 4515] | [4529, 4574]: -0.6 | 21.7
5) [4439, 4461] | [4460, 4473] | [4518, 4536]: -0.8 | 19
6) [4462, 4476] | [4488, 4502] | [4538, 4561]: -0.1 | 22.1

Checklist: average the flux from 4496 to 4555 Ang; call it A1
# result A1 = 22.3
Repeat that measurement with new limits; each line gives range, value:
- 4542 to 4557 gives 23.7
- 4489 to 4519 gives 22.4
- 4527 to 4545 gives 21.4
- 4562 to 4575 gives 27.6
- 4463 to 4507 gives 21.7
